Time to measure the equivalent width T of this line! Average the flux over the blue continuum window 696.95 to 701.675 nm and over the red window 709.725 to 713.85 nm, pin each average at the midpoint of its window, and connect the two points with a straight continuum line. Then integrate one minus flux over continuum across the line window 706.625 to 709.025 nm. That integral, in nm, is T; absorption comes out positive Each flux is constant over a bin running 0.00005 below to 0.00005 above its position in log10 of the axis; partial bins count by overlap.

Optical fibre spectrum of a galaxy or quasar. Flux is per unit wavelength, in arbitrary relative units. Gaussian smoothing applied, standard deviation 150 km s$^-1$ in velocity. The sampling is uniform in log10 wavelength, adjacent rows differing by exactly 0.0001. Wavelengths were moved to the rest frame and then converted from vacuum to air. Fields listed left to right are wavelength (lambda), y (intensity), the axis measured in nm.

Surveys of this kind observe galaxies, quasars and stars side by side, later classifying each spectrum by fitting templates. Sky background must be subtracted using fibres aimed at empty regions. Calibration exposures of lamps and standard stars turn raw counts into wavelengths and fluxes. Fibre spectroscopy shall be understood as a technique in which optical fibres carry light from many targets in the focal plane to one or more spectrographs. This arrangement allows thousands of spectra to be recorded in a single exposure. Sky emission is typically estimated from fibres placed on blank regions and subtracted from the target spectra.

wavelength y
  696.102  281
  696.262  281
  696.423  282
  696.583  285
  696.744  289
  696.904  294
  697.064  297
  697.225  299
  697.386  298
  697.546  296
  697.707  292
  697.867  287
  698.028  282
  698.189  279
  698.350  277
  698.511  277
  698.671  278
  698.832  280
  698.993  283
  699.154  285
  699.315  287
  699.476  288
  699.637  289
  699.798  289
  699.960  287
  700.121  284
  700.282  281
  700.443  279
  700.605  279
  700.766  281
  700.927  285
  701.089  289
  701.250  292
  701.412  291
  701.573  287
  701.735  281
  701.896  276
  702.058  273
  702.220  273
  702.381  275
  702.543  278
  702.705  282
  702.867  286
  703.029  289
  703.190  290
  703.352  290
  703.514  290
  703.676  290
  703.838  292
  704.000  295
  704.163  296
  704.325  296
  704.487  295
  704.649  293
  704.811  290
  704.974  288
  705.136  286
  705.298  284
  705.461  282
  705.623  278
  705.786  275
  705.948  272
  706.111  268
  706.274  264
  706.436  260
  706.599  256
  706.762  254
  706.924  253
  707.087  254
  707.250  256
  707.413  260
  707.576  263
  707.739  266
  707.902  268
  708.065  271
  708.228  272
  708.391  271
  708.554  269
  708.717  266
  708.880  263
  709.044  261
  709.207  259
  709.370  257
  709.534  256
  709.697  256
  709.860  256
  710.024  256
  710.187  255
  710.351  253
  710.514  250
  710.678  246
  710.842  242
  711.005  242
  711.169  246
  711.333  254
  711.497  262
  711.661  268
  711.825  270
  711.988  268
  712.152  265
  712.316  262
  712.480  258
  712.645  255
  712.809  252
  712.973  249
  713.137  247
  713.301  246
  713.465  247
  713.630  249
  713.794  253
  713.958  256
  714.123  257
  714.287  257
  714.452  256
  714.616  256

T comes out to 0.01 nm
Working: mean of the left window 286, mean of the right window 254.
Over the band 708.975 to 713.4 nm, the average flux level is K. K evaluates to 255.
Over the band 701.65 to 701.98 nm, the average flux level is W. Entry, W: 278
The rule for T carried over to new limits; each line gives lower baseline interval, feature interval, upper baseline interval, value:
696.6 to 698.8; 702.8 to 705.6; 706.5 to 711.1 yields -0.20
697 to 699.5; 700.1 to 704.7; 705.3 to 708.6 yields -0.15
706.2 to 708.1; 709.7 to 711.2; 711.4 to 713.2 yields 0.06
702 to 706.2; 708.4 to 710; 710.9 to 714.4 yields 0.04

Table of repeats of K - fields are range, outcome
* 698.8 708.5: 279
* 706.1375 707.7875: 259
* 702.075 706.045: 286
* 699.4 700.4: 286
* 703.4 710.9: 269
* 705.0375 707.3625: 267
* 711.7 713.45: 257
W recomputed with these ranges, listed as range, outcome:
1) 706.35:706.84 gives 257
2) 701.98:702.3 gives 273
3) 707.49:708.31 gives 268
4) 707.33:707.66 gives 261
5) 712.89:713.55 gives 247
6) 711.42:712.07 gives 267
